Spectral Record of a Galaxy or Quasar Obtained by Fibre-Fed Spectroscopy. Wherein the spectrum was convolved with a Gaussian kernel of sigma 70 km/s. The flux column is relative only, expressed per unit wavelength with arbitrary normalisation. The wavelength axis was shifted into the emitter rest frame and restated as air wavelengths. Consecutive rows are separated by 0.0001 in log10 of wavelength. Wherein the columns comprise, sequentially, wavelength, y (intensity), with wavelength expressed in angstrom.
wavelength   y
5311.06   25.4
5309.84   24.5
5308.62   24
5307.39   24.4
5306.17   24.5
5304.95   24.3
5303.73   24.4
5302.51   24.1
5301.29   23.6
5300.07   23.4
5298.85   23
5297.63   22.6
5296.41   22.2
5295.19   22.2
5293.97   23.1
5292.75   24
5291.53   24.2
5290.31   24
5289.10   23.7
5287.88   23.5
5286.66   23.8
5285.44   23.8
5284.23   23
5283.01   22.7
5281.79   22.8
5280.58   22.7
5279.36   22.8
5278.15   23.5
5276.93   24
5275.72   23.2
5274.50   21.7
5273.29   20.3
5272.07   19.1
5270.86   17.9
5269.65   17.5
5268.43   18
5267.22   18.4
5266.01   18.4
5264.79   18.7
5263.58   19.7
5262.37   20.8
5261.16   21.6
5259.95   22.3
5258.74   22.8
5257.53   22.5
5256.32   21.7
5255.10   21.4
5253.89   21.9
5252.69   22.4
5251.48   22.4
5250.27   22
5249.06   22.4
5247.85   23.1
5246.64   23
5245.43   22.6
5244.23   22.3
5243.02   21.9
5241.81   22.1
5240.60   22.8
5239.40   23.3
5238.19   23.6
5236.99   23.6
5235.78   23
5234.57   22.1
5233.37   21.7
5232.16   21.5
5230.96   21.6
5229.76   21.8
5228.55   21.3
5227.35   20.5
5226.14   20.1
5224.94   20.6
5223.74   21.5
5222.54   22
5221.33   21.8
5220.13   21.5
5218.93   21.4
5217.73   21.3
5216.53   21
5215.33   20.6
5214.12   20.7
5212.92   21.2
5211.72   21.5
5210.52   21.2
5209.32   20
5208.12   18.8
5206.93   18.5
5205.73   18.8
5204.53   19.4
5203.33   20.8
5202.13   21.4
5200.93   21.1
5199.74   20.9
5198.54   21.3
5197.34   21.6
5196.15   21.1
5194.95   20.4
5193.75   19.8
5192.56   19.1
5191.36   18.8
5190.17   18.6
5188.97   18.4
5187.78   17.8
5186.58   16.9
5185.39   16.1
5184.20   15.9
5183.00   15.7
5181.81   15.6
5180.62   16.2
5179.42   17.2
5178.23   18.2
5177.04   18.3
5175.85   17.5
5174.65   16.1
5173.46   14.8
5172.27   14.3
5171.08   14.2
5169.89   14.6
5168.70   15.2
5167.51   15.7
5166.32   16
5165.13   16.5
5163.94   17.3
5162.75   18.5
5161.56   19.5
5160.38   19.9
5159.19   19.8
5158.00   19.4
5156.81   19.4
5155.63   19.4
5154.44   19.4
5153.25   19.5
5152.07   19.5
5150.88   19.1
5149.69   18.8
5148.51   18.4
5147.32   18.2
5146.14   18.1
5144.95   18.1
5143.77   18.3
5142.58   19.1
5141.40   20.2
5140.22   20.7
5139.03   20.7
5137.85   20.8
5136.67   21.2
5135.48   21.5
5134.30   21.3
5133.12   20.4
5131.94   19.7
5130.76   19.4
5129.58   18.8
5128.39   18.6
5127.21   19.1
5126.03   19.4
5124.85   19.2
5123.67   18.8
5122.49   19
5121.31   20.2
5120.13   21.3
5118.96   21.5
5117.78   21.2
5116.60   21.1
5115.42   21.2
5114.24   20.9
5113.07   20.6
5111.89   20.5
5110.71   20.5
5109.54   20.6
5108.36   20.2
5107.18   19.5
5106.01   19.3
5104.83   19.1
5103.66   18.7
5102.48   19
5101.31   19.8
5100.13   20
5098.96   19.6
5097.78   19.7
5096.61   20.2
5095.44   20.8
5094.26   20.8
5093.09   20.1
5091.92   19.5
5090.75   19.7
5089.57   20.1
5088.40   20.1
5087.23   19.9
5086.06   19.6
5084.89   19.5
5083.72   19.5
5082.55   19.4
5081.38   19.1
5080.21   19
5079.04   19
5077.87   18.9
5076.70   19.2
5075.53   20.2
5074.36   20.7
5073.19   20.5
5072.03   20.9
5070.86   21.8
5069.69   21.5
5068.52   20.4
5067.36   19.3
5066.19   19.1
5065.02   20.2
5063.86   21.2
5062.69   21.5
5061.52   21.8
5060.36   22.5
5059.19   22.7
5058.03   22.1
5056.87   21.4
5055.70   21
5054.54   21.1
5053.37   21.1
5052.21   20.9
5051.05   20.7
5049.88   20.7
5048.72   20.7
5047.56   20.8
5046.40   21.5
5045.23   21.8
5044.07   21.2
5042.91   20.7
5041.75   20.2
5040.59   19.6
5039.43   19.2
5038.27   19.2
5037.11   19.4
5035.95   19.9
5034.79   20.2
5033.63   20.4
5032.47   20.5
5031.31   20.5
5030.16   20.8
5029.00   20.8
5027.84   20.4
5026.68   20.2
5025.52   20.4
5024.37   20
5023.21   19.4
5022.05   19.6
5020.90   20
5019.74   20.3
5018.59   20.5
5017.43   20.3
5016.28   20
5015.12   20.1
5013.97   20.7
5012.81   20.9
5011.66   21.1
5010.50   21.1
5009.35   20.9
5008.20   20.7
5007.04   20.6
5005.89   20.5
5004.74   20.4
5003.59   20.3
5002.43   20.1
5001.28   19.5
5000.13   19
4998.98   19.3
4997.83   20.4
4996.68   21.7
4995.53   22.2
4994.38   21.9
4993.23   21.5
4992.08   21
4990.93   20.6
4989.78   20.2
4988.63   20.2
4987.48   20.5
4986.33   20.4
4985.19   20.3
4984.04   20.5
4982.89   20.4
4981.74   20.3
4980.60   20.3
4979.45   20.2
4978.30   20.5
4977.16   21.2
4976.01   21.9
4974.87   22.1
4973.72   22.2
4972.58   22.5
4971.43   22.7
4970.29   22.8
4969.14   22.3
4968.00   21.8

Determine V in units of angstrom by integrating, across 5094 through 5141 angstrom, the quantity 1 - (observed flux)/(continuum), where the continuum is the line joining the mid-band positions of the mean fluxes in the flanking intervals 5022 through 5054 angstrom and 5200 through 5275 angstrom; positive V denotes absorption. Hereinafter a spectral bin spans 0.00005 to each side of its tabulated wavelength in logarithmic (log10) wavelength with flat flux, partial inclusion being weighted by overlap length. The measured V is 1.3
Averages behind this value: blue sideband 20.4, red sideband 21.1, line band 20.1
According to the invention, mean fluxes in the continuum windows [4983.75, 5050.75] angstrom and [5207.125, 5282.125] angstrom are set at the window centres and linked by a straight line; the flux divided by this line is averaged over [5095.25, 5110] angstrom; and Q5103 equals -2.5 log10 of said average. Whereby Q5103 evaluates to 0.06 mag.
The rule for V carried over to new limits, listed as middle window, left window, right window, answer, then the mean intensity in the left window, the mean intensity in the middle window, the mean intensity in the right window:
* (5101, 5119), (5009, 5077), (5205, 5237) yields 0.5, 20.6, 20.2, 21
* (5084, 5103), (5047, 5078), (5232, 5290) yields 1.0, 20.9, 19.9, 21.9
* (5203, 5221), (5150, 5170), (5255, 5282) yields -0.9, 18.3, 20.5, 20.9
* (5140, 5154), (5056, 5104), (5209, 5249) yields 1.3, 20.2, 19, 21.8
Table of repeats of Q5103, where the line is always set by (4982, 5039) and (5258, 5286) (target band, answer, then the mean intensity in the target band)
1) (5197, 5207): 0.02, 20.5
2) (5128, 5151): 0.06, 19.6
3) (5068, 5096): 0.03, 20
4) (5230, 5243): -0.07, 22.5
